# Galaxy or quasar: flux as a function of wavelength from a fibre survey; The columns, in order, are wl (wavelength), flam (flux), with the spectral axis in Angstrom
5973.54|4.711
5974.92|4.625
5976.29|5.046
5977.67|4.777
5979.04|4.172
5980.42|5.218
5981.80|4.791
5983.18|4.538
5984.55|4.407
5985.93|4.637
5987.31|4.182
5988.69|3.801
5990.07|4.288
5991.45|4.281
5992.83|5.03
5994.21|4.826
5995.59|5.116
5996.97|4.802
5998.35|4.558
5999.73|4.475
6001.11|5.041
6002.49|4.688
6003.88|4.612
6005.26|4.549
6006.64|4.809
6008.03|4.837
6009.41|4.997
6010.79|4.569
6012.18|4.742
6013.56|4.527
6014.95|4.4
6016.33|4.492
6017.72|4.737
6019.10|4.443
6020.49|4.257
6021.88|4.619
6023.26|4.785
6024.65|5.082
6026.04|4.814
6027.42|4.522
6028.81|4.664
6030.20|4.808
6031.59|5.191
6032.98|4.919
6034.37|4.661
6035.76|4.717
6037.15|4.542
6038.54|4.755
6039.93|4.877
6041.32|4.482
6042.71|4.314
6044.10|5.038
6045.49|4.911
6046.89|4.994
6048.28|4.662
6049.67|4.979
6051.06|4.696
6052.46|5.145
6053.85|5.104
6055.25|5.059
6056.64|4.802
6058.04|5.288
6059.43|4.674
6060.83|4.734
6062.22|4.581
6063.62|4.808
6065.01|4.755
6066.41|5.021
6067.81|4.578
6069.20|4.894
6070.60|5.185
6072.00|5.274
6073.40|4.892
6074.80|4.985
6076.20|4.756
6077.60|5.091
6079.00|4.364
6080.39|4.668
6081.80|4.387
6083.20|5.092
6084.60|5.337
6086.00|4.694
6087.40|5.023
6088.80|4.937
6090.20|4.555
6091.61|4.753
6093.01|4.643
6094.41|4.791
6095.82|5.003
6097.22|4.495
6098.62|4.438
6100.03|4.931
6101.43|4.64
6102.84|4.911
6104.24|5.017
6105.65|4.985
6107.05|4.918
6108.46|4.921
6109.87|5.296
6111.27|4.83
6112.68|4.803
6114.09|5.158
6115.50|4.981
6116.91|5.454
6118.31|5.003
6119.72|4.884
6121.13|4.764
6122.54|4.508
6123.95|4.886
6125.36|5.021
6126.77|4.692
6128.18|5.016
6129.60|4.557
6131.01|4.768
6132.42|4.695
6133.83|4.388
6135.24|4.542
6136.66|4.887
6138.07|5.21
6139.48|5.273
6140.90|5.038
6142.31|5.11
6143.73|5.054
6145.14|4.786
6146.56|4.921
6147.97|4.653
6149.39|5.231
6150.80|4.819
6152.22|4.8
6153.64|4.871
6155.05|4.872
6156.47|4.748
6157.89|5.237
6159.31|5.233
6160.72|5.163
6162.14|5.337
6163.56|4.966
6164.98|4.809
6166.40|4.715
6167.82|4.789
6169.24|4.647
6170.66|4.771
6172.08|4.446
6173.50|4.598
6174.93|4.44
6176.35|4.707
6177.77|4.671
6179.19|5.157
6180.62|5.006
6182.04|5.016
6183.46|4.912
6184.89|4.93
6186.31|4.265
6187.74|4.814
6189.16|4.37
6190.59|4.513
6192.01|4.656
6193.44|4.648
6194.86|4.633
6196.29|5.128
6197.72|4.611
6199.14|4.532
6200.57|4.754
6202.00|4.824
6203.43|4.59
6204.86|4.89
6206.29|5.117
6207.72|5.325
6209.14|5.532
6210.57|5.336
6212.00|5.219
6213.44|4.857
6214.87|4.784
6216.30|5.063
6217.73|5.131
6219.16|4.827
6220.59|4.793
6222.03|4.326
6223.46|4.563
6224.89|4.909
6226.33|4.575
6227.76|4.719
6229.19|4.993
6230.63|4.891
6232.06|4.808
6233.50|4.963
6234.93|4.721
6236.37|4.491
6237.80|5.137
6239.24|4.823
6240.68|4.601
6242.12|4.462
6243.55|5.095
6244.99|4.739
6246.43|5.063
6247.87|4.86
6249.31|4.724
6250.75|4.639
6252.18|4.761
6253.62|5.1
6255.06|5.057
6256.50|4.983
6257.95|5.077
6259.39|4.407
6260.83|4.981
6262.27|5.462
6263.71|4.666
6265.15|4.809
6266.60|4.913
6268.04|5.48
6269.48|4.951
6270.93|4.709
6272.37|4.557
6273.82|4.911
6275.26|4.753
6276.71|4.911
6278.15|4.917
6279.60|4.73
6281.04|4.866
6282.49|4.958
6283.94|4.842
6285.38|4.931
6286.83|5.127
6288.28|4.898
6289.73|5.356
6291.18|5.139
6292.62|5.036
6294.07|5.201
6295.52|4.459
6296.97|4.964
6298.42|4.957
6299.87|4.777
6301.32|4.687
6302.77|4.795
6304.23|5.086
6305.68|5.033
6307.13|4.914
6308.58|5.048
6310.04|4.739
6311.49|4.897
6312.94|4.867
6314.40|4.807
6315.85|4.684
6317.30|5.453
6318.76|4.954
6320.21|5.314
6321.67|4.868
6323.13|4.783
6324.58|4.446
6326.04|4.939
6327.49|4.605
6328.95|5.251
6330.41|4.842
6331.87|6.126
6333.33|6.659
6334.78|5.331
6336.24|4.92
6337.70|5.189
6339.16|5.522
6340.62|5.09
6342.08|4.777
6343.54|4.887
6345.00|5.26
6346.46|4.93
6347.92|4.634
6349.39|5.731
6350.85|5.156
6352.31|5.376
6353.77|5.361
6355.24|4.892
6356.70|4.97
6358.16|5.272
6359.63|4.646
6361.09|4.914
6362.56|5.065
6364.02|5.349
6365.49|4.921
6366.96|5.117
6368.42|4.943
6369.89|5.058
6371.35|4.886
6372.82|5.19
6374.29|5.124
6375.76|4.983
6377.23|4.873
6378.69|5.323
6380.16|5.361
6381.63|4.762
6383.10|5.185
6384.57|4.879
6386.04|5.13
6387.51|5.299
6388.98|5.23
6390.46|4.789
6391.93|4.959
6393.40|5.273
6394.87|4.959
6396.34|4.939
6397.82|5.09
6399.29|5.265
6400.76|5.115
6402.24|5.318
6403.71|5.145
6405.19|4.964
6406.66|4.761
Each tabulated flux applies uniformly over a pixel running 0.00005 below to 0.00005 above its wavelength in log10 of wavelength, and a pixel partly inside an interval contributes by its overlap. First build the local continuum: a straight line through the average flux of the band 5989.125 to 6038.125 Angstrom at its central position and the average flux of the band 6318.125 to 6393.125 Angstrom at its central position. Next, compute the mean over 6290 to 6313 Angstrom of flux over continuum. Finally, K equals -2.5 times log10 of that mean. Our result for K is 0.02 mag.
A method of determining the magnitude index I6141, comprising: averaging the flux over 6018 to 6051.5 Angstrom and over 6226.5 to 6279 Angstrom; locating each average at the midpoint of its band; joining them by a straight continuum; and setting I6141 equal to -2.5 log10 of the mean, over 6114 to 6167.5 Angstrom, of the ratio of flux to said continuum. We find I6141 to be -0.03 mag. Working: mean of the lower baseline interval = 4.74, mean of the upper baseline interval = 4.86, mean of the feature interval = 4.92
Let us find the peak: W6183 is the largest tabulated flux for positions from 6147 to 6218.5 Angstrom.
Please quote 5.532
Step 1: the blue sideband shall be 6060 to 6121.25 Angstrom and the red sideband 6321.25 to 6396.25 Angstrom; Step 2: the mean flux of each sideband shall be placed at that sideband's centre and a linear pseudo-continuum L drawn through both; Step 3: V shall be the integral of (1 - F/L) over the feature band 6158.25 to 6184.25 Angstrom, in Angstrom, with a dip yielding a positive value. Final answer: 0.4 Angstrom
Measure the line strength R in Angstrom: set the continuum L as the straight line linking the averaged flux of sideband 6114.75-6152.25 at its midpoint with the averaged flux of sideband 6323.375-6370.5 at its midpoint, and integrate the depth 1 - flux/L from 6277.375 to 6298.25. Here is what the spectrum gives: 0.4 Angstrom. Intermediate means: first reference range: 4.89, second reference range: 5.13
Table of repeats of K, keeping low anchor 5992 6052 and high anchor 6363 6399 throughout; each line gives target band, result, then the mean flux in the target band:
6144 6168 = -0.02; 4.94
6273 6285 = 0.03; 4.86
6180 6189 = 0.02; 4.8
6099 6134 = -0.01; 4.88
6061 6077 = -0.02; 4.88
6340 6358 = -0.01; 5.1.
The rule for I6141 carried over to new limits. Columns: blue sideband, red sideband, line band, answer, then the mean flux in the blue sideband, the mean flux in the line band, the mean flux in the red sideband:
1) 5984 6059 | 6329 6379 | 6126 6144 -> 0.00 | 4.71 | 4.86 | 5.16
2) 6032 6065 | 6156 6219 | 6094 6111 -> -0.01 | 4.82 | 4.86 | 4.86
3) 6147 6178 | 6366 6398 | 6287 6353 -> -0.01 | 4.85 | 5.05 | 5.06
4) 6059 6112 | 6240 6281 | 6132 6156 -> -0.01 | 4.84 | 4.89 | 4.87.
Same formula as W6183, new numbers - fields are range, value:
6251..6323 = 5.48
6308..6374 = 6.659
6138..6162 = 5.273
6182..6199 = 5.128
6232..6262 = 5.137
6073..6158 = 5.454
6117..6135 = 5.021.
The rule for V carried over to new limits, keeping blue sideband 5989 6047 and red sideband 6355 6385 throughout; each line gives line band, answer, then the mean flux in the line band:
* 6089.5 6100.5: 0.2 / 4.69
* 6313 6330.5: 0.3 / 4.91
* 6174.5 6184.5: 0.0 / 4.86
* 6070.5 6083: -0.2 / 4.84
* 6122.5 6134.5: 0.2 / 4.74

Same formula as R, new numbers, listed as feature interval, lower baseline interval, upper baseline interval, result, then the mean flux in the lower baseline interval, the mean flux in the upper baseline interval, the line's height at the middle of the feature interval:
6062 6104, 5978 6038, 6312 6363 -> -0.6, 4.66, 5.1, 4.76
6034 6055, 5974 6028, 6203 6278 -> -0.5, 4.64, 4.89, 4.69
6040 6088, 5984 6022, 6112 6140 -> -1.3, 4.6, 4.87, 4.73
